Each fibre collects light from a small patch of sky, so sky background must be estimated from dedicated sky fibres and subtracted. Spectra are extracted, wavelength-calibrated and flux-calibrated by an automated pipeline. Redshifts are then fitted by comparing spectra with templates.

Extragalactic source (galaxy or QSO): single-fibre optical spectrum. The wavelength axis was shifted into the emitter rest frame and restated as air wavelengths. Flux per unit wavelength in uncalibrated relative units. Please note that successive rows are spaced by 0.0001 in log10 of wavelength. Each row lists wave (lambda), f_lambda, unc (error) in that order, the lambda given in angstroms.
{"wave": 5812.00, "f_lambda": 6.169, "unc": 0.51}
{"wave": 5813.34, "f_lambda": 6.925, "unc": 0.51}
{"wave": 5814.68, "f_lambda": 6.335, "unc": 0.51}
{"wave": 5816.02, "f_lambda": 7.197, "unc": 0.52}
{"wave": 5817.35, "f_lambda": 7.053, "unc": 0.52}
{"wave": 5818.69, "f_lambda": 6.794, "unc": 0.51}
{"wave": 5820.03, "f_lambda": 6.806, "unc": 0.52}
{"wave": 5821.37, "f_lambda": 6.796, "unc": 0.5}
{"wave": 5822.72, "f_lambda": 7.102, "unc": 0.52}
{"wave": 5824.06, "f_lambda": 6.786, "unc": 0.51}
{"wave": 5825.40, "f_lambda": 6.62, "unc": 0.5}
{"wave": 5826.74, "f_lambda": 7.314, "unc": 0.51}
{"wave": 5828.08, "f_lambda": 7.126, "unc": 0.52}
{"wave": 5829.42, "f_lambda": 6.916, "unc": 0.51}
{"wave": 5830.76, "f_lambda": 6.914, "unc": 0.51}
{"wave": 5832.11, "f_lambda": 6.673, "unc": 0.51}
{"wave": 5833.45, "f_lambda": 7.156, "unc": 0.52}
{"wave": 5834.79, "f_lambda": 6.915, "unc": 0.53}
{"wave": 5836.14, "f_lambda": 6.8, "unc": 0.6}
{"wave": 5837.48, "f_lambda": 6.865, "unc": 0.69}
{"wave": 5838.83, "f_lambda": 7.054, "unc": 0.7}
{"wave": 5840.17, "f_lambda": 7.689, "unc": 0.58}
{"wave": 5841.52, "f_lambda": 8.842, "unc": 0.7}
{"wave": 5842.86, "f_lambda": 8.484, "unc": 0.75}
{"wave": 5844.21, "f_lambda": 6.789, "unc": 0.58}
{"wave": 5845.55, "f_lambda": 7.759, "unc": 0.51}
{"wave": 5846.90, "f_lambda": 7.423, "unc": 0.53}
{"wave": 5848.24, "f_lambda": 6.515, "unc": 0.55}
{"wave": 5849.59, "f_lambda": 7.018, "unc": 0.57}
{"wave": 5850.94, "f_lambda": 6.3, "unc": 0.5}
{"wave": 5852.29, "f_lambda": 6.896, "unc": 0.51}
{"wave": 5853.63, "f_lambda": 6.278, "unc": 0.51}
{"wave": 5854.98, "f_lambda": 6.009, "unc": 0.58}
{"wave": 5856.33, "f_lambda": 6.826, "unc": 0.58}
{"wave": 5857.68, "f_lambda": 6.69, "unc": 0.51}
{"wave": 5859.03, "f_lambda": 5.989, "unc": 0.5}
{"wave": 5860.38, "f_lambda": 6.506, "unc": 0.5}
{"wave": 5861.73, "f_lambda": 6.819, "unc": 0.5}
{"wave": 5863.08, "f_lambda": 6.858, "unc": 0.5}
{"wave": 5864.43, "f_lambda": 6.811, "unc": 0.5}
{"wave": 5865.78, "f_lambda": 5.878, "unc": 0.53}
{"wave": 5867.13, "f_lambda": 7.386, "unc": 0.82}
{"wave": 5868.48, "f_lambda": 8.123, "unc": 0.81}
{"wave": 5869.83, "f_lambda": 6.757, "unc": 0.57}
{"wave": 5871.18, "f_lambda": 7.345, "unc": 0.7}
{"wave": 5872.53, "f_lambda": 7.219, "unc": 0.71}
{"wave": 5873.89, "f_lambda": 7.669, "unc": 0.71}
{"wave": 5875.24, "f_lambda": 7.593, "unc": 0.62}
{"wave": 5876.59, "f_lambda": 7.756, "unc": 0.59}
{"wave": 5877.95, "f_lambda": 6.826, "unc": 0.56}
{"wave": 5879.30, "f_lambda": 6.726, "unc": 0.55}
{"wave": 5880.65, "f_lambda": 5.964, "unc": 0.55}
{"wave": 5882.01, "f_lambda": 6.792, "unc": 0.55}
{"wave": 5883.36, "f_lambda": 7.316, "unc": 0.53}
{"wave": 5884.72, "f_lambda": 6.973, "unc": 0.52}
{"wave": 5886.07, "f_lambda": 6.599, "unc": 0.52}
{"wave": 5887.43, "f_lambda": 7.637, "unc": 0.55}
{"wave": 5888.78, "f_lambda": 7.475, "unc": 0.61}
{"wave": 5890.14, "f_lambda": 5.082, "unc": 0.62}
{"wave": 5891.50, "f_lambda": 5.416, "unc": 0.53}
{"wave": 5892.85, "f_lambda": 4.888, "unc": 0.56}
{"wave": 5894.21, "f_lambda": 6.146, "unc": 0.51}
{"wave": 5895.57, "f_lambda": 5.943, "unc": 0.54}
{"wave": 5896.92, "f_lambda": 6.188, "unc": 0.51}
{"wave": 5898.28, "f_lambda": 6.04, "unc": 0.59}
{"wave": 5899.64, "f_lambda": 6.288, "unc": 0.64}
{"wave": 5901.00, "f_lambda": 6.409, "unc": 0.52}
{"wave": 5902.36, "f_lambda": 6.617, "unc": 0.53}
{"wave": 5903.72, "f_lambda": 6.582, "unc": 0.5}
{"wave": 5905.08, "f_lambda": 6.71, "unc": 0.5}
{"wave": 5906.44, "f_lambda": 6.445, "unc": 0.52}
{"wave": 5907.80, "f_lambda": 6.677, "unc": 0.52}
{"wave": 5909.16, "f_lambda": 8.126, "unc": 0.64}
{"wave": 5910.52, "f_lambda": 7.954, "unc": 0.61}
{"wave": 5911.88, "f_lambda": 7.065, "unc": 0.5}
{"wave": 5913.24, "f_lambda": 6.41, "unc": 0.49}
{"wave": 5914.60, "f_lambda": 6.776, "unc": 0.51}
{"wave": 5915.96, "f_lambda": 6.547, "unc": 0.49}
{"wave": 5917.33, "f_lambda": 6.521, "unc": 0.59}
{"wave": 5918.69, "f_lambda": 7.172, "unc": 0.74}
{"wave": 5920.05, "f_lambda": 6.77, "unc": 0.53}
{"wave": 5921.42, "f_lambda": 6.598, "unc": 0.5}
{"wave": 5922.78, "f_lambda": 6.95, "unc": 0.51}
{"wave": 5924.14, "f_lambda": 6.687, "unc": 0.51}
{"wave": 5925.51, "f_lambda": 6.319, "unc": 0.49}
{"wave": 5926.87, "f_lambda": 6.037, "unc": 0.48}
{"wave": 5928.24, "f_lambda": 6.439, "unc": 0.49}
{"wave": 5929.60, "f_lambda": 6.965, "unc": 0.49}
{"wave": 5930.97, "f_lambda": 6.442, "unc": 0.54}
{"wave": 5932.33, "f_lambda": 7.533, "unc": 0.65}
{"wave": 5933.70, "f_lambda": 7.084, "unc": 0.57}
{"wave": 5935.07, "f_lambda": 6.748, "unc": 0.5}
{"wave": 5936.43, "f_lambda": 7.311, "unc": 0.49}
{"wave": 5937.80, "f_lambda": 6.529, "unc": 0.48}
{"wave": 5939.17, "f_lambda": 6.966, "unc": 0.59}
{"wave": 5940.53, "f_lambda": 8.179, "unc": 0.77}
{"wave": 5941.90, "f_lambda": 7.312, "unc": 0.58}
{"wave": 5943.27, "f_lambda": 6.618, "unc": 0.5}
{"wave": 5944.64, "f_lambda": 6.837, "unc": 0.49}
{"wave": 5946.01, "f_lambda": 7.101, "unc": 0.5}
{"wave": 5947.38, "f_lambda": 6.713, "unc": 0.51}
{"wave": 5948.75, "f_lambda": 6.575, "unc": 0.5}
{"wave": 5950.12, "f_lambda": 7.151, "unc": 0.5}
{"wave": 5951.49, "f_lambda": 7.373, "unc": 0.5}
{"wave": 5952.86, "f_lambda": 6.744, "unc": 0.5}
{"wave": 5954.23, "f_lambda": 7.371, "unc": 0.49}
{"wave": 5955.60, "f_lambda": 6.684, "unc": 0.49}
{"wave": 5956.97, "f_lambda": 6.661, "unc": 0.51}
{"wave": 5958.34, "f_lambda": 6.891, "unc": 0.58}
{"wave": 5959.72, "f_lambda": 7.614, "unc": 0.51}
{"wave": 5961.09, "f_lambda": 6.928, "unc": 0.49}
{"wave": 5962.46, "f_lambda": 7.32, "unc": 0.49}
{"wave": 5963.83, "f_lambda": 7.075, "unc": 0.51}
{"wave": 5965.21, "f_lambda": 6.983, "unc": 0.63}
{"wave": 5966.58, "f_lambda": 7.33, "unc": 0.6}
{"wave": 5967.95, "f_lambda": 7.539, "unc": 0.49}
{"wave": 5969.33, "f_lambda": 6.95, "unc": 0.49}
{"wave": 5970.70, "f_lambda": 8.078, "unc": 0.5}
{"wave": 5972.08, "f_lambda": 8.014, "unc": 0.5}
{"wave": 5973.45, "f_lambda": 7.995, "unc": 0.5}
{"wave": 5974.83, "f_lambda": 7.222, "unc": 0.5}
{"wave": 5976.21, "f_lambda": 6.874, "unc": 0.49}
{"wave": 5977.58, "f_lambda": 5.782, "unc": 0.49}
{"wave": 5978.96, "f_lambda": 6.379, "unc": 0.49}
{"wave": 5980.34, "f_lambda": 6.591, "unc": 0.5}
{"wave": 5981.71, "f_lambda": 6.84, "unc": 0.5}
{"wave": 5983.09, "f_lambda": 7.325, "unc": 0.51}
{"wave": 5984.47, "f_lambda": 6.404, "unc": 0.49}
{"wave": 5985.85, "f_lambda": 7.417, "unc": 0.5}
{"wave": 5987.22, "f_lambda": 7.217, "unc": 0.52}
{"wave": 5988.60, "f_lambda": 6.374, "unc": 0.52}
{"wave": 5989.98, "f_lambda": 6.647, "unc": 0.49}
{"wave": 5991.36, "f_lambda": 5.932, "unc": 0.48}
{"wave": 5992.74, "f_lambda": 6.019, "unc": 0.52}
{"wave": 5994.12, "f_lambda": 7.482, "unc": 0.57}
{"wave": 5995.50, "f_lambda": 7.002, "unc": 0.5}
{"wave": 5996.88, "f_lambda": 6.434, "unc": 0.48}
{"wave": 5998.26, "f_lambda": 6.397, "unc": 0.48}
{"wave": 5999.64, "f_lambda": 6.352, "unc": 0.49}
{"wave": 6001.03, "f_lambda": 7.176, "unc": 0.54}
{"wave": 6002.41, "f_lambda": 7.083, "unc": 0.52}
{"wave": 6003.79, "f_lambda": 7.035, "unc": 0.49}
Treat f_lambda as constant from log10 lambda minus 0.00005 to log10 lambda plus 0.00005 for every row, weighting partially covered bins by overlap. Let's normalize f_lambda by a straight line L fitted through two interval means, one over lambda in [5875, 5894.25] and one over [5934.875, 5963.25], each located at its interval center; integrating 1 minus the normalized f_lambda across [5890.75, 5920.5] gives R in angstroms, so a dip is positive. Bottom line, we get 1.0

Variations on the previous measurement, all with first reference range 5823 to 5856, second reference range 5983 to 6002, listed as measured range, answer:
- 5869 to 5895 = 0.8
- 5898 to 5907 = 0.6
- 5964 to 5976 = -1.3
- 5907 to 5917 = -0.2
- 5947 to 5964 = -0.5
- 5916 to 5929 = 0.5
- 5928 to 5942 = -0.4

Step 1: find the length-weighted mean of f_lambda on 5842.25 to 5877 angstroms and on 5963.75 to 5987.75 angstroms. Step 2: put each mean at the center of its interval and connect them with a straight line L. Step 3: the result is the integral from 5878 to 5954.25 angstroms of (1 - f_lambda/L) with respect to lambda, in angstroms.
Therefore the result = 3.46 angstroms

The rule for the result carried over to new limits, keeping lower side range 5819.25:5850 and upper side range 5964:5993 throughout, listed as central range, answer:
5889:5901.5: 2.1 angstroms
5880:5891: 0.6 angstroms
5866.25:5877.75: -0.5 angstroms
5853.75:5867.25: 1.1 angstroms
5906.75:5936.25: 0.8 angstroms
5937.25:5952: -0.1 angstroms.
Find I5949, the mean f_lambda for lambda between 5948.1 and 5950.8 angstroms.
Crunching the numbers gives 6.87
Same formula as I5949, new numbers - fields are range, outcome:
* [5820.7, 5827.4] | 6.92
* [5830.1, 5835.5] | 6.9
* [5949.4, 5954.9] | 7.16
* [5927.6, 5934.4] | 6.89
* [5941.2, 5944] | 6.96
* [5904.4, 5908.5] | 6.62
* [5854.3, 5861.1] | 6.4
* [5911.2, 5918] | 6.66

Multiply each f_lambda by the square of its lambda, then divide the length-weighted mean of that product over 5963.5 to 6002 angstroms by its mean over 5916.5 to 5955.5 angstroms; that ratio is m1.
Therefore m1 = 1.0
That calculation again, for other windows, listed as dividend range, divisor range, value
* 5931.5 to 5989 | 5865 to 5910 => 1.08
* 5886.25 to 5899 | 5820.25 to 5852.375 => 0.88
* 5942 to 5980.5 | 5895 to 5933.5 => 1.07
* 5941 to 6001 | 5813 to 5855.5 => 1.04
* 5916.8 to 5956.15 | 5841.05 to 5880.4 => 1.01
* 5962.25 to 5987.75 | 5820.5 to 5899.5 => 1.08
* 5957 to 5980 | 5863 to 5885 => 1.05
